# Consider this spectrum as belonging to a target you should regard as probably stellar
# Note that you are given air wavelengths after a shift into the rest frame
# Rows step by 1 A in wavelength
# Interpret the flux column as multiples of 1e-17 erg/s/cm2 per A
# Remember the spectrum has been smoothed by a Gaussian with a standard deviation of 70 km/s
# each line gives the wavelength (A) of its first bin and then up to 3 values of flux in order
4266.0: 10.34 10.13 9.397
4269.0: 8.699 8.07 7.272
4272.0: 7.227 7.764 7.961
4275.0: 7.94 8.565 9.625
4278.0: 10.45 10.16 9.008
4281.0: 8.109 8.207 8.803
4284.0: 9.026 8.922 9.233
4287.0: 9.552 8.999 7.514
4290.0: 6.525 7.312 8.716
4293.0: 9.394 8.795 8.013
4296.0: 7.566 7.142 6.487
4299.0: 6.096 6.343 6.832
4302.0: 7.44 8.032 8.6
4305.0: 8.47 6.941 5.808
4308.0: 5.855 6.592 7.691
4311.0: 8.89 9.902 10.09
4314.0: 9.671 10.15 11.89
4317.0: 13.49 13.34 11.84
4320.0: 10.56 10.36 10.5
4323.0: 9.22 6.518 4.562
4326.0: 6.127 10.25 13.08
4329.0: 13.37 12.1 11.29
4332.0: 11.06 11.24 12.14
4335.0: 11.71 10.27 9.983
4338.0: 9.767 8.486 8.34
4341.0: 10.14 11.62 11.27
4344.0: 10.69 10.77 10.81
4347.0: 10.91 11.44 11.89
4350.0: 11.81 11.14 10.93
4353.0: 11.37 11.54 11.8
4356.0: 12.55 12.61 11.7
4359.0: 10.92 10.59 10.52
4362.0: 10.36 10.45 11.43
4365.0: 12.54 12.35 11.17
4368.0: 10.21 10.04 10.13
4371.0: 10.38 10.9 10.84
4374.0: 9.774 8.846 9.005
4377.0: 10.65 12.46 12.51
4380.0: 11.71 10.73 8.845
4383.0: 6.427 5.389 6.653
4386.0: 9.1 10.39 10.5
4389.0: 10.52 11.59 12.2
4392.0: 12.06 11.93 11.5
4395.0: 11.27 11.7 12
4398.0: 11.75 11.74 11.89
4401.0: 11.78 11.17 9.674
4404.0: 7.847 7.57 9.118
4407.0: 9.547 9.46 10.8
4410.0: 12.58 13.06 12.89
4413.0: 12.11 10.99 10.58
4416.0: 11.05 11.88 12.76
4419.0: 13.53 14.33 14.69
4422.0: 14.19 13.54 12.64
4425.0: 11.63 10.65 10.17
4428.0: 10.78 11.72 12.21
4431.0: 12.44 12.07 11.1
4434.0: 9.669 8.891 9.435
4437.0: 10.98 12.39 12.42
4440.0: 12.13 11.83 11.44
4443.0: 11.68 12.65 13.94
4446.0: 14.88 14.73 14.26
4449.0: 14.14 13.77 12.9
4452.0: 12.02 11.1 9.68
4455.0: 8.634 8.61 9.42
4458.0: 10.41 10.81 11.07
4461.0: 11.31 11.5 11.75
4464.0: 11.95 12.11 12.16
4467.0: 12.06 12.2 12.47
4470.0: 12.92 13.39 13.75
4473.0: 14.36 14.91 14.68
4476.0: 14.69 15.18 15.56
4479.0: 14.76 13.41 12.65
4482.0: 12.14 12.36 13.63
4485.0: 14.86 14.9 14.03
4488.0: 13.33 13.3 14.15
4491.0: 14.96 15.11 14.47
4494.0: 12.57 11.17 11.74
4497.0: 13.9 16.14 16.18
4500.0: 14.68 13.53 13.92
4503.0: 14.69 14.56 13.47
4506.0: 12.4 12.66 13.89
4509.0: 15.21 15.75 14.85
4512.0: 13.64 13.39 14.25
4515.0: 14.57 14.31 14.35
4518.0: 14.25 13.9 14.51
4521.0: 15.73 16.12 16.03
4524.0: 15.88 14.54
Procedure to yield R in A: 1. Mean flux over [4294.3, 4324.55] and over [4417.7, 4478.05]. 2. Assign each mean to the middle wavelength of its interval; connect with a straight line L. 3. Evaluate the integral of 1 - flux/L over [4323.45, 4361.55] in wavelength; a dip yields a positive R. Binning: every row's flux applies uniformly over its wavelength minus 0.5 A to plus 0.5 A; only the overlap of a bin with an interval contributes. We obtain -4.7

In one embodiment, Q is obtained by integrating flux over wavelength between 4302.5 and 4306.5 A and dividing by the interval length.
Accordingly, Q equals 8.01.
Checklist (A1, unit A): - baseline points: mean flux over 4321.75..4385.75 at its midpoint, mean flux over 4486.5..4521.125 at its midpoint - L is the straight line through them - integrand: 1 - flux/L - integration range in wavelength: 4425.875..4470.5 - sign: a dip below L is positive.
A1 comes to 3.7 A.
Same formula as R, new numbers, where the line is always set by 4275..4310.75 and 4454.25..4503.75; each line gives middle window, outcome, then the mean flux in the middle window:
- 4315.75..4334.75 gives -3.8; 10.7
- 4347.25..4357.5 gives -2.2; 11.7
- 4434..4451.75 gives -0.4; 12.4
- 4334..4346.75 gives -1.5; 10.4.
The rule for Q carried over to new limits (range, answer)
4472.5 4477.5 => 14.8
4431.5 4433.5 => 11.6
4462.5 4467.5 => 12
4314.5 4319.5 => 12.1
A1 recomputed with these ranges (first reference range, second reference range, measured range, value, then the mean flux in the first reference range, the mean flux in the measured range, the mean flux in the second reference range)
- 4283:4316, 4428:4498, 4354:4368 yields -2.35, 8.09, 11.4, 12.6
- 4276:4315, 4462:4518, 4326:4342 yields -2.51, 8.21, 10.8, 13.8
